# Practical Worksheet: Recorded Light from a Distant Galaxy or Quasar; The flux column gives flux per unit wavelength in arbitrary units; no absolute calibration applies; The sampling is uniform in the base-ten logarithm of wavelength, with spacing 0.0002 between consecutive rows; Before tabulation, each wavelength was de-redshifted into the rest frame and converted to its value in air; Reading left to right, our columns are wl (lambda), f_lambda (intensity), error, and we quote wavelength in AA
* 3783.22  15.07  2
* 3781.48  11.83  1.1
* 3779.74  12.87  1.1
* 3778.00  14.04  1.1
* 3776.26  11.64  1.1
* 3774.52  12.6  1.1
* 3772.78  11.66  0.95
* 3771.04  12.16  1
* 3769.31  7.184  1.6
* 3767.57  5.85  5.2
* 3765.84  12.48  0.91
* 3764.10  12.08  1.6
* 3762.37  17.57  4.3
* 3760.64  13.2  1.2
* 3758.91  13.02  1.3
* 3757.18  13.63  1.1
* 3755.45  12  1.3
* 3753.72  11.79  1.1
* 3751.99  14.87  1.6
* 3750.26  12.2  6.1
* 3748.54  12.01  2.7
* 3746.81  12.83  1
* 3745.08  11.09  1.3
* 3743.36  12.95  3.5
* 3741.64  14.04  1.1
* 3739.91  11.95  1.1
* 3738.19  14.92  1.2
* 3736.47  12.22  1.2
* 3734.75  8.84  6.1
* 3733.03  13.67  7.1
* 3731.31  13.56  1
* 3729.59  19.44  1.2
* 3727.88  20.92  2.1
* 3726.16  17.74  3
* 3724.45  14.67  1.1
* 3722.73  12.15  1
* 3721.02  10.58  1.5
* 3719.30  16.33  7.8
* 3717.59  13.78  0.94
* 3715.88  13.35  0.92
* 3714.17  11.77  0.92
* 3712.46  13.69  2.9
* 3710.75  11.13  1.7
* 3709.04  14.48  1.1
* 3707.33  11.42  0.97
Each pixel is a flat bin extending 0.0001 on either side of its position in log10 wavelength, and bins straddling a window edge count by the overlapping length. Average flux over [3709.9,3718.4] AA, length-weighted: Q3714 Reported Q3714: 12.7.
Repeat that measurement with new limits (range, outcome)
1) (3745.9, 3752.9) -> 12.9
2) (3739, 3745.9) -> 12.5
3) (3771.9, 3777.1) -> 12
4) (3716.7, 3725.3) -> 13.5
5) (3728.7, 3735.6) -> 13.9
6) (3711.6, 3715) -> 12.7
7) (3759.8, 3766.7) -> 13.8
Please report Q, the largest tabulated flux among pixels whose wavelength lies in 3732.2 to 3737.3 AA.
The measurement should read 13.67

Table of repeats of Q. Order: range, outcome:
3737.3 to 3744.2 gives 14.92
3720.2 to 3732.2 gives 20.92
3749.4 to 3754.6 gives 14.87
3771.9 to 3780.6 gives 14.04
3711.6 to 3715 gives 13.69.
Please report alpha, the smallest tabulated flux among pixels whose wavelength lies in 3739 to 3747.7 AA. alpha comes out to 11.09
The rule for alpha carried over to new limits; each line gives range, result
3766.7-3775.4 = 5.85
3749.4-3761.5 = 11.79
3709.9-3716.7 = 11.13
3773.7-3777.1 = 11.64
